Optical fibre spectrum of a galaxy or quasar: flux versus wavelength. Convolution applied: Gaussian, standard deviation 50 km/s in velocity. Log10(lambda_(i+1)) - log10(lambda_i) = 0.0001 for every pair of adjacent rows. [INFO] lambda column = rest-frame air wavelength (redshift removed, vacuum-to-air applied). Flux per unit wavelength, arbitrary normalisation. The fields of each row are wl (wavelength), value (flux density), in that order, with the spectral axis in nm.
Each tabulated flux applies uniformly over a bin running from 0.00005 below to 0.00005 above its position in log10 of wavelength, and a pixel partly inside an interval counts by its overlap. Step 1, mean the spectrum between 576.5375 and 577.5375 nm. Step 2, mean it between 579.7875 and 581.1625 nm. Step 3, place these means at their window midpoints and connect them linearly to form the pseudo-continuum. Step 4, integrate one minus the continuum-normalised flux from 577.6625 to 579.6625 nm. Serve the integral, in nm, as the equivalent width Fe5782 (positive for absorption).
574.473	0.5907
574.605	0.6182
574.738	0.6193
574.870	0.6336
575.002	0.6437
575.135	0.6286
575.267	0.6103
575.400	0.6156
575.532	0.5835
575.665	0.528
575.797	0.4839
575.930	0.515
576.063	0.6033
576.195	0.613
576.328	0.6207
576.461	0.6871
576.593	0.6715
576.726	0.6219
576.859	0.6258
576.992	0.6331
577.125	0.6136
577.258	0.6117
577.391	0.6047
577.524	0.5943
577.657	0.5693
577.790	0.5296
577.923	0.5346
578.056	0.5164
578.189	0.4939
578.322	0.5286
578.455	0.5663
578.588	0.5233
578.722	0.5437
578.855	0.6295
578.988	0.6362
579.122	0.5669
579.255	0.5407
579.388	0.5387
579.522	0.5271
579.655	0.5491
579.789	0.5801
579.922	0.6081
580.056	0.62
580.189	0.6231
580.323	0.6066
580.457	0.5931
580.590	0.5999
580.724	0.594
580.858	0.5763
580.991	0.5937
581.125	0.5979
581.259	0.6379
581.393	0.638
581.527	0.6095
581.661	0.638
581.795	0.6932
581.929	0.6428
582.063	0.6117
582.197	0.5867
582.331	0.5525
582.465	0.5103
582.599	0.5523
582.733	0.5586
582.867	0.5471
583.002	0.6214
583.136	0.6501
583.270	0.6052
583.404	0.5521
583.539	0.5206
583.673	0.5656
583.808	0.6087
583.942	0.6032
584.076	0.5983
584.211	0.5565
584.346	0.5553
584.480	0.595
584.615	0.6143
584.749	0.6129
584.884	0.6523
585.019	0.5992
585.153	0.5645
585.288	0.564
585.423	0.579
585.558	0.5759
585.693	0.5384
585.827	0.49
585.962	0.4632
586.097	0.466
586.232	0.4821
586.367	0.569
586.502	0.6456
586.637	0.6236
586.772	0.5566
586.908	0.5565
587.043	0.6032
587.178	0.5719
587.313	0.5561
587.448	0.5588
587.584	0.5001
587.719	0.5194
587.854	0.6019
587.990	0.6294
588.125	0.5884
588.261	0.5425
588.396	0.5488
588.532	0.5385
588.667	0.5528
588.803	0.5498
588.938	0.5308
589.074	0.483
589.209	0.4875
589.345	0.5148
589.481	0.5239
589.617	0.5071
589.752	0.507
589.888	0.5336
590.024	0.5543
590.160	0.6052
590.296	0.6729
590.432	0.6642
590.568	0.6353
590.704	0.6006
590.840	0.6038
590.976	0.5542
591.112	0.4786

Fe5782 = 0.21 nm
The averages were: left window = 0.622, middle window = 0.549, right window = 0.601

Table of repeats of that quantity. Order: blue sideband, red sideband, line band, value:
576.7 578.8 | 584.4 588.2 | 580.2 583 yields -0.149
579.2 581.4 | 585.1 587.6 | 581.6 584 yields -0.069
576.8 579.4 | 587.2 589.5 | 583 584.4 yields -0.070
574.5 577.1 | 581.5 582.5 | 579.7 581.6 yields 0.010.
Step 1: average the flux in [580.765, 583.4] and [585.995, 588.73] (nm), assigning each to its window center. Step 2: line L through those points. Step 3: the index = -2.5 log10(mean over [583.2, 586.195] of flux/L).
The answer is 0.026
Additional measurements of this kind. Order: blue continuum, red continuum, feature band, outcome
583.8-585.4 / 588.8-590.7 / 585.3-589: 0.041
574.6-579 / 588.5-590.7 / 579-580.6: 0.000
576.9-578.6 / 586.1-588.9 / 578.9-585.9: -0.045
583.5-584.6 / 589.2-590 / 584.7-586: -0.002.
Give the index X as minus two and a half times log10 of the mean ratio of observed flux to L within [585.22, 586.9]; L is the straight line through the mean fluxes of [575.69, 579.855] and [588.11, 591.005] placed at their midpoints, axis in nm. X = 0.034 mag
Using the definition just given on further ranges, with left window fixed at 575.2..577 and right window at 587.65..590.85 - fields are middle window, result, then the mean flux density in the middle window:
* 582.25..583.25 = 0.02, 0.572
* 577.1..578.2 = 0.06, 0.565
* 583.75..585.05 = -0.04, 0.6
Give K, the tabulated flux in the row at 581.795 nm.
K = 0.6932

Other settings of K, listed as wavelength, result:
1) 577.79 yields 0.5296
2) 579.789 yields 0.5801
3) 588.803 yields 0.5498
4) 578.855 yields 0.6295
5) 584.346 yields 0.5553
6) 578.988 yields 0.6362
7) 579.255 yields 0.5407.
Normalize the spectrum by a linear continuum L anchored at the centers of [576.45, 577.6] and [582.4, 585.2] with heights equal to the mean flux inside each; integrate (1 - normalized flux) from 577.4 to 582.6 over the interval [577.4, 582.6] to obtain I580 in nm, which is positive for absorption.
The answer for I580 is 0.22 nm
